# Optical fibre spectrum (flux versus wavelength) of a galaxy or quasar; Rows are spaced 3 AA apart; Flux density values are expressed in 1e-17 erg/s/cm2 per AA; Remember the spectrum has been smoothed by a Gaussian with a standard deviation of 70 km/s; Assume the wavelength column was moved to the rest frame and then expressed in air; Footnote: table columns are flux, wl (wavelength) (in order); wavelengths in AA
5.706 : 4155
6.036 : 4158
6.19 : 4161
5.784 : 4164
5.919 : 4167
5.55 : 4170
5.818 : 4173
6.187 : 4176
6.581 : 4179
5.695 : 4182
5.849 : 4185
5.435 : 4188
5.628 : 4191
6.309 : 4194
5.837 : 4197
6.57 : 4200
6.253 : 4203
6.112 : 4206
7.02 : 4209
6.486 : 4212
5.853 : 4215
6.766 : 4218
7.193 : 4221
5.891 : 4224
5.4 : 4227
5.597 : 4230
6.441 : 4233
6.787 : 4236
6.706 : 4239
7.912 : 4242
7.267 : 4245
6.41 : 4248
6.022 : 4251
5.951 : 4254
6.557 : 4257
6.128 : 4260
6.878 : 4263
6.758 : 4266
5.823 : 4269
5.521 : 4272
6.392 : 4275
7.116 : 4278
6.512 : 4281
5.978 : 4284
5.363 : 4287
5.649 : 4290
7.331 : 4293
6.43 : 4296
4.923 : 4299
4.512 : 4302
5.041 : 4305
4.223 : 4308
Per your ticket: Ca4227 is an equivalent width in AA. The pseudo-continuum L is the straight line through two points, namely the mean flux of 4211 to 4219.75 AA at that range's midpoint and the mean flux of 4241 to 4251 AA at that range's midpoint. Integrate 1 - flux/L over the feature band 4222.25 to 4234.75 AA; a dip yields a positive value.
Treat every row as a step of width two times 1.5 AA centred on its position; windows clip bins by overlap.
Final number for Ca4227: 1.44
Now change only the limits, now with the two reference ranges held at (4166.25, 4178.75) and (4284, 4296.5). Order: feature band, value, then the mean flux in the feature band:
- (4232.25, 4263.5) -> -2.92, 6.64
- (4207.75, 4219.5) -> -1.00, 6.52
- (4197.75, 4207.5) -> -0.46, 6.28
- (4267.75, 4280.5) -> -0.26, 6.24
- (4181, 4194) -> 0.52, 5.73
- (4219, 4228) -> -0.31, 6.24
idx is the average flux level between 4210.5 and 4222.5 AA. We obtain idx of 6.57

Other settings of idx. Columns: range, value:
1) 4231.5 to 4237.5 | 6.61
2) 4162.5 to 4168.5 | 5.85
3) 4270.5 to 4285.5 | 6.3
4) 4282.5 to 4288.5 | 5.67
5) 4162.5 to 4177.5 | 5.85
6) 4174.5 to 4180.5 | 6.38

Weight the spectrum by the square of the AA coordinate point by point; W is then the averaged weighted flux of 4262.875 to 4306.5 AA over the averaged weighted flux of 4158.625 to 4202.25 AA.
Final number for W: 1.05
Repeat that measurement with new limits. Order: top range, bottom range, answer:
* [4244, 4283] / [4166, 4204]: 1.11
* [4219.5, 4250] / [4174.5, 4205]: 1.11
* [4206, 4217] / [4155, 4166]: 1.10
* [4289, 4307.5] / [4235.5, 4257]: 0.85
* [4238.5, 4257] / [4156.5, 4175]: 1.18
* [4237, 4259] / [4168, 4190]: 1.18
